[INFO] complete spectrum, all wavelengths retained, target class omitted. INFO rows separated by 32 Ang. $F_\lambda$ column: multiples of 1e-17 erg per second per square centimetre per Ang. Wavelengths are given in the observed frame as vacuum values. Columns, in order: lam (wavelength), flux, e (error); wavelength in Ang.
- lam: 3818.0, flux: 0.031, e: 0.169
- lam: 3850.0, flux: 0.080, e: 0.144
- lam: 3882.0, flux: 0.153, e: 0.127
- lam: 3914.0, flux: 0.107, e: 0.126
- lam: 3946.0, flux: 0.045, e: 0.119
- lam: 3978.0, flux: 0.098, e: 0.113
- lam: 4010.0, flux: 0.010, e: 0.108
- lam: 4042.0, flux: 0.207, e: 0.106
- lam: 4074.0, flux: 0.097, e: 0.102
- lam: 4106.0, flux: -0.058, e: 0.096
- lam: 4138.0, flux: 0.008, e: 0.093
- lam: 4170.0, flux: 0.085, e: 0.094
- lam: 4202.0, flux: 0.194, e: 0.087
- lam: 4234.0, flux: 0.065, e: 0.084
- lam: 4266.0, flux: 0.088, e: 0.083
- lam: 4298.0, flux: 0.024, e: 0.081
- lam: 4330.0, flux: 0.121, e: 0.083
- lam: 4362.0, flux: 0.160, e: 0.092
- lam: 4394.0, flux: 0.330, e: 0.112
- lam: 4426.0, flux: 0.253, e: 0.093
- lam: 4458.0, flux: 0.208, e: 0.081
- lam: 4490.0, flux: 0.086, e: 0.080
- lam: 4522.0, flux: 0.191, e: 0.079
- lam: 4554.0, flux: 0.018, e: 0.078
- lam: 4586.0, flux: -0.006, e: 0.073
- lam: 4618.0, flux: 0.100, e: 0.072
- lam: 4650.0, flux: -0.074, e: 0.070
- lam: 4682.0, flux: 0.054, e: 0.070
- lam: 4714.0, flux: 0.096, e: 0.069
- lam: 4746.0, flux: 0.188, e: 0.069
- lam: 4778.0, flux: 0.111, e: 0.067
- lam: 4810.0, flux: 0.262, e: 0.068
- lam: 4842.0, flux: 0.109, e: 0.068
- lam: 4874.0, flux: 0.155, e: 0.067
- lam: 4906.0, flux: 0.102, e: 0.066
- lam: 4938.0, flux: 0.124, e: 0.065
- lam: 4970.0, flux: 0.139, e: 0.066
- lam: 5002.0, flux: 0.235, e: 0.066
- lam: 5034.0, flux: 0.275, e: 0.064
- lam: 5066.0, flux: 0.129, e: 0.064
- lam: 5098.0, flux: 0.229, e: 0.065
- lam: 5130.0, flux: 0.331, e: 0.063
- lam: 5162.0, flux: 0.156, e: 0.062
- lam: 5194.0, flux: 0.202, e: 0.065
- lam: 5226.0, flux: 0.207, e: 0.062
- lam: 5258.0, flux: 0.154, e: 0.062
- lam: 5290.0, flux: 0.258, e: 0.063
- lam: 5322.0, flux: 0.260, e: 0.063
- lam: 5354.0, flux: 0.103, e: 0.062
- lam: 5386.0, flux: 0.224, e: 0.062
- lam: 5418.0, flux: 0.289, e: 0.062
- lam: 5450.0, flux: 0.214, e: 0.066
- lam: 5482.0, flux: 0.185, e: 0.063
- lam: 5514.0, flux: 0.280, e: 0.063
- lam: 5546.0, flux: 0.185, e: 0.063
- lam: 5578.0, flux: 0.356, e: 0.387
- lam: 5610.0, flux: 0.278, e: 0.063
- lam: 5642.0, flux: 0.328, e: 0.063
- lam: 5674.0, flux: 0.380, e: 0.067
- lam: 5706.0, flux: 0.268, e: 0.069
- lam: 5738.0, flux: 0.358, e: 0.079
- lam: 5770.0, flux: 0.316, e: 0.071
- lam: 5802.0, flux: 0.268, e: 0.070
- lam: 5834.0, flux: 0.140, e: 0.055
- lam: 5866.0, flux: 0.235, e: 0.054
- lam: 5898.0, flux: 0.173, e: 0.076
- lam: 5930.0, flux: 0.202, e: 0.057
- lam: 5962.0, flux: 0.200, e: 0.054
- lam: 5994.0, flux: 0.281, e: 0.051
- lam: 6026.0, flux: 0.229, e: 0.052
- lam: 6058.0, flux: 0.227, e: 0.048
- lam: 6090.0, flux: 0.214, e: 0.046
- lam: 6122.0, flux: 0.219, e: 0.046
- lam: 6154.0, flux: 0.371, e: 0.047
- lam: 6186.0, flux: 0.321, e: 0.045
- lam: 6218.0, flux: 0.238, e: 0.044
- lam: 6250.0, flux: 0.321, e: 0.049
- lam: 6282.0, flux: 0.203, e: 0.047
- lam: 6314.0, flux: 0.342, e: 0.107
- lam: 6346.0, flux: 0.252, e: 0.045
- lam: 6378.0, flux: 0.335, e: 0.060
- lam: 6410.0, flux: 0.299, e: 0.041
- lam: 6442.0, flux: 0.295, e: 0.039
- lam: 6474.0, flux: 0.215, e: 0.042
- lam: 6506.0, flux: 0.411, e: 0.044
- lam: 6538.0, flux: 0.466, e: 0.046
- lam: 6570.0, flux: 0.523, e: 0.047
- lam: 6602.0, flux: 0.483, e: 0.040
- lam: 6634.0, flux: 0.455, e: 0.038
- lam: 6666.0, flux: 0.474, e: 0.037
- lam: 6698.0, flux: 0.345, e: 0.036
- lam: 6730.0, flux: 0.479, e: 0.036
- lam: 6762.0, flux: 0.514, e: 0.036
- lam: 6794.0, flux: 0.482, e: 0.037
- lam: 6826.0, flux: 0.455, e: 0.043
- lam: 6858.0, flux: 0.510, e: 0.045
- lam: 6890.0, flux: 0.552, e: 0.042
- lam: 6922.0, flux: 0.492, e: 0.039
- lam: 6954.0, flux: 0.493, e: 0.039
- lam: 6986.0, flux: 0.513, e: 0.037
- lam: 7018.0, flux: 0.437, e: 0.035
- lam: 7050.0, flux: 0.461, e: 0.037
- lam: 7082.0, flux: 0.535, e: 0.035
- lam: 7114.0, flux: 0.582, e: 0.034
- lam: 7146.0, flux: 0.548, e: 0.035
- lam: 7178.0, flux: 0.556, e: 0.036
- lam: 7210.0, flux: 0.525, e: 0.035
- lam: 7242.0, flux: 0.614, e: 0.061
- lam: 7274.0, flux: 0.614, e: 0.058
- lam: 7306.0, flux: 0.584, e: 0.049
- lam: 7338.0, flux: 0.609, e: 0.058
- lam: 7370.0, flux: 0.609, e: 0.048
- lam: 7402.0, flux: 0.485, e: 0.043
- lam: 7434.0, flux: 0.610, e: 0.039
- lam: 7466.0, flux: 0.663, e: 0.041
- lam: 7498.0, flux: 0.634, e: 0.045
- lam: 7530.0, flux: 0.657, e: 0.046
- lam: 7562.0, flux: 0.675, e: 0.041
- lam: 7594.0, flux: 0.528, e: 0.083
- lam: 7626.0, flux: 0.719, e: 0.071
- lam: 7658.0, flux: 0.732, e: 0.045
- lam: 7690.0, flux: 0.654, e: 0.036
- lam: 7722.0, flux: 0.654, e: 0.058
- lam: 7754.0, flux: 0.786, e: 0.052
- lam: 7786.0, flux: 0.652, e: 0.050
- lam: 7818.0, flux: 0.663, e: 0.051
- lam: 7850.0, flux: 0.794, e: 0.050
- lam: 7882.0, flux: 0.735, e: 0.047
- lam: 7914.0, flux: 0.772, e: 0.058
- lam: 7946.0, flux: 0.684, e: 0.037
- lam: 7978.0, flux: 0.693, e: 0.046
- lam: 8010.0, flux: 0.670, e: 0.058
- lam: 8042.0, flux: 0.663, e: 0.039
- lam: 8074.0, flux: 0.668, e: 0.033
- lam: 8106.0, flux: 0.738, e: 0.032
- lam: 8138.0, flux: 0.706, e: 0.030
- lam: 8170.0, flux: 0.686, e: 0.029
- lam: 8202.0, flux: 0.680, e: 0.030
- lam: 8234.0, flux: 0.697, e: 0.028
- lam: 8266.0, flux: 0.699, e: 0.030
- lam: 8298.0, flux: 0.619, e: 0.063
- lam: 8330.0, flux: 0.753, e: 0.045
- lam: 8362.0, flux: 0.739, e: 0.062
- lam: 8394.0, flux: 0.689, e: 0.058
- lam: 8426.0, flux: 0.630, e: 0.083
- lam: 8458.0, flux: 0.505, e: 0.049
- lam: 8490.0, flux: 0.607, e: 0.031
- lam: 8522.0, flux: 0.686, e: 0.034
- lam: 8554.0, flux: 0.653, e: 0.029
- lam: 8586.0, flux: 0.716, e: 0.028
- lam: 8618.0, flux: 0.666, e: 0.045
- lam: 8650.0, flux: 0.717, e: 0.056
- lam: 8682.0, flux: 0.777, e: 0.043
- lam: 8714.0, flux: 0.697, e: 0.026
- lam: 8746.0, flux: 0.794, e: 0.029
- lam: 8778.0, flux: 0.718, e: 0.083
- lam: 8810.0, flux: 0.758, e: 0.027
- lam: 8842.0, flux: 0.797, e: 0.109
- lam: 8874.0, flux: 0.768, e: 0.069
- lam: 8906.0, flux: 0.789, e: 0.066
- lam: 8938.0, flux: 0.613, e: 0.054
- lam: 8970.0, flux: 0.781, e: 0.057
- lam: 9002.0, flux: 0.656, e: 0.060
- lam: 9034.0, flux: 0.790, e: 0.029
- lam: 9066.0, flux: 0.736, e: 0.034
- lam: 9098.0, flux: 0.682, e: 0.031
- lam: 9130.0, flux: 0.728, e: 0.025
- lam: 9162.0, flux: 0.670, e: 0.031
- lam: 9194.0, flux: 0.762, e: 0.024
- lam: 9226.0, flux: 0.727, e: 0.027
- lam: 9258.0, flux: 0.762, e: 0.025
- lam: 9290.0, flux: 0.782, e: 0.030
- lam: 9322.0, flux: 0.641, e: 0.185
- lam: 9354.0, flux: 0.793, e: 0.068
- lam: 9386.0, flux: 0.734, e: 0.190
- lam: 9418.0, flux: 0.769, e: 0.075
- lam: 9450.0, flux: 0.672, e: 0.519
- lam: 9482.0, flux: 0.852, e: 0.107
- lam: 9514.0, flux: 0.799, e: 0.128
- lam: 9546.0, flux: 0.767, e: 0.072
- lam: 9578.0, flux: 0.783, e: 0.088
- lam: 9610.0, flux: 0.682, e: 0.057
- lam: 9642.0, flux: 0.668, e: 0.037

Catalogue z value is 0.633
